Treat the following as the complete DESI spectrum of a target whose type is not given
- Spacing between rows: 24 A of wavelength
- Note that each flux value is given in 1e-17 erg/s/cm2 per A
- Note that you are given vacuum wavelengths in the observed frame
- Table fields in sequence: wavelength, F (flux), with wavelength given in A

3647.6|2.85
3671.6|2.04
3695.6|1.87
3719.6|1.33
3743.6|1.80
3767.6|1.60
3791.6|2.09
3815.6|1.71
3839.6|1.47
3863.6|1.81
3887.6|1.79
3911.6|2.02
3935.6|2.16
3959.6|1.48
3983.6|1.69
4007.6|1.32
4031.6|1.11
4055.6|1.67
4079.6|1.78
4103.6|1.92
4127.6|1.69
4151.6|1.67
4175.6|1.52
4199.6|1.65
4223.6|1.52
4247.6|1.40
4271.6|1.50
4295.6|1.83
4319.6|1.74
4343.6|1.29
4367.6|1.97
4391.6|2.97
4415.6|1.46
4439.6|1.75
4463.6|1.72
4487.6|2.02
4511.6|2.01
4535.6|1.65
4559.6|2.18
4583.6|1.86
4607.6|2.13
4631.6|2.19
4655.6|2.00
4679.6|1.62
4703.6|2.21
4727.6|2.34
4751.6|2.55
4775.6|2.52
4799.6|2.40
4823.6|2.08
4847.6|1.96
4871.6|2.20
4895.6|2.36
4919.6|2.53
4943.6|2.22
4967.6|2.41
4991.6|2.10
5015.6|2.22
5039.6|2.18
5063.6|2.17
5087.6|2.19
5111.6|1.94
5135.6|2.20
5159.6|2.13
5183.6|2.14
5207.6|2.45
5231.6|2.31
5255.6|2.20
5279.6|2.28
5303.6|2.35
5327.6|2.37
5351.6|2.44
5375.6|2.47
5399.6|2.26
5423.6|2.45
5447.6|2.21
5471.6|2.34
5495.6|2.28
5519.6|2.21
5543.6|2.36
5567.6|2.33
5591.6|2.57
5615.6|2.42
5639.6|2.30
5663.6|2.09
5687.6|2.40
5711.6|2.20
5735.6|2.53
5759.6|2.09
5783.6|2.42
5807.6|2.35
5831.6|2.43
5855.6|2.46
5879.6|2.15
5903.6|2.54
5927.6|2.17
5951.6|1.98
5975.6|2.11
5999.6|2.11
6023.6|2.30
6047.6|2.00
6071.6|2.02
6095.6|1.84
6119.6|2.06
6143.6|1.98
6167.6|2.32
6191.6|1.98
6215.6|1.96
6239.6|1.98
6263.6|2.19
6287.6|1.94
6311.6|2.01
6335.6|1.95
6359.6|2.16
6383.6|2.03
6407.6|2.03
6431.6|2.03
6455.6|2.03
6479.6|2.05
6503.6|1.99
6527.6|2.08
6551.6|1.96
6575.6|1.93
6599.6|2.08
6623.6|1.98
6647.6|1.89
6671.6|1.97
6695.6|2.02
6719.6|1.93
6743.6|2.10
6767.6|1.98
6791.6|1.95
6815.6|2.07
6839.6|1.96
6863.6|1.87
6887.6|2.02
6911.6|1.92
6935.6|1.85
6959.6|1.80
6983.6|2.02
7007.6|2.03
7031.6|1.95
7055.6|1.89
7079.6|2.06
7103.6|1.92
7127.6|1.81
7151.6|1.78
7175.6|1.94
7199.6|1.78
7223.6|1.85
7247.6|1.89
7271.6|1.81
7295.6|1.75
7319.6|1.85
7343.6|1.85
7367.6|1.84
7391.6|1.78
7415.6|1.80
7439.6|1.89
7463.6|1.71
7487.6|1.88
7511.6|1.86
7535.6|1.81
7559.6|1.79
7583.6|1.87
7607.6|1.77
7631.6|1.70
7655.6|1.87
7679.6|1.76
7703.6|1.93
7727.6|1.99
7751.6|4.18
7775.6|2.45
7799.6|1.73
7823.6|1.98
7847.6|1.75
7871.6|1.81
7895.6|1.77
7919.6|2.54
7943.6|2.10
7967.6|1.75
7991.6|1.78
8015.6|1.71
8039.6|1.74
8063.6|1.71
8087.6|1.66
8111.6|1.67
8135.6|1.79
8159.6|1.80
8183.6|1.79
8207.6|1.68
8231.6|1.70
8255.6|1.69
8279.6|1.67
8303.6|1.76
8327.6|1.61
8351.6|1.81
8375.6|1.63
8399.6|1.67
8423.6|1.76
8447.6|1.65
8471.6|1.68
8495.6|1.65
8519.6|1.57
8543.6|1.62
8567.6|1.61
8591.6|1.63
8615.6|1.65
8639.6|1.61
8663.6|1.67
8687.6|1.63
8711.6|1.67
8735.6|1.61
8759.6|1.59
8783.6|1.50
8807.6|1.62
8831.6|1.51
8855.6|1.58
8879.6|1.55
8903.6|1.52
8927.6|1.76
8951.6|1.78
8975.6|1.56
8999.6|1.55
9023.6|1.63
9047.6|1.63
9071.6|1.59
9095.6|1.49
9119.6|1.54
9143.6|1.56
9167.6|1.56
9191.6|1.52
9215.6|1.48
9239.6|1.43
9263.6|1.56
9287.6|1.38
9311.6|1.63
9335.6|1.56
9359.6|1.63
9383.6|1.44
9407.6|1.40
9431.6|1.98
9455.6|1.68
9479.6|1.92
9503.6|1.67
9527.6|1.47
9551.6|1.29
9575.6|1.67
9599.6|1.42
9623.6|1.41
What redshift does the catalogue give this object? 0.180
